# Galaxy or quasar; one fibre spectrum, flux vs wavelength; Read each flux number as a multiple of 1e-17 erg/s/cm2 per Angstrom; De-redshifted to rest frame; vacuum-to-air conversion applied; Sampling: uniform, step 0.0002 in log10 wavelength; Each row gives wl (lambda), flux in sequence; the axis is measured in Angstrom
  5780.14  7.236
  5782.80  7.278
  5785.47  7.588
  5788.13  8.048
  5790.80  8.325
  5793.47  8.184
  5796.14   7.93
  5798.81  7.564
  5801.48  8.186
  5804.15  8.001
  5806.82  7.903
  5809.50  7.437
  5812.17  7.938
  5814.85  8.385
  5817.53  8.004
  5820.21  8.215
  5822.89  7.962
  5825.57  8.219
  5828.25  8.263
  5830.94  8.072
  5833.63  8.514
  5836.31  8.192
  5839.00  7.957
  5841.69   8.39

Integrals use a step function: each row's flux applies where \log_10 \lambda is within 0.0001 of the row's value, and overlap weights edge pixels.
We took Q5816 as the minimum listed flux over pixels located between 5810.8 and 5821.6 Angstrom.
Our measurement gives 7.938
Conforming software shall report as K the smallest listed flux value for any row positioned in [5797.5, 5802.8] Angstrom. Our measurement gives 7.564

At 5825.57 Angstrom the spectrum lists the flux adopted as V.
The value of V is 8.219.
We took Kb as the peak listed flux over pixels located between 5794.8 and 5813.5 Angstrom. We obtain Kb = 8.186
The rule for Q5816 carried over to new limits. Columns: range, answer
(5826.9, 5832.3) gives 8.072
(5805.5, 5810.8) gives 7.437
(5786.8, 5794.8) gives 8.048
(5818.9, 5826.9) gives 7.962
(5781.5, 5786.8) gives 7.278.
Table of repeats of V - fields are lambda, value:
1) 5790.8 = 8.325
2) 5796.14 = 7.93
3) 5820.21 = 8.215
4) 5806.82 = 7.903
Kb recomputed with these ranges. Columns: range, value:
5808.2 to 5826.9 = 8.385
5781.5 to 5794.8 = 8.325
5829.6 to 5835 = 8.514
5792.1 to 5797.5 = 8.184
